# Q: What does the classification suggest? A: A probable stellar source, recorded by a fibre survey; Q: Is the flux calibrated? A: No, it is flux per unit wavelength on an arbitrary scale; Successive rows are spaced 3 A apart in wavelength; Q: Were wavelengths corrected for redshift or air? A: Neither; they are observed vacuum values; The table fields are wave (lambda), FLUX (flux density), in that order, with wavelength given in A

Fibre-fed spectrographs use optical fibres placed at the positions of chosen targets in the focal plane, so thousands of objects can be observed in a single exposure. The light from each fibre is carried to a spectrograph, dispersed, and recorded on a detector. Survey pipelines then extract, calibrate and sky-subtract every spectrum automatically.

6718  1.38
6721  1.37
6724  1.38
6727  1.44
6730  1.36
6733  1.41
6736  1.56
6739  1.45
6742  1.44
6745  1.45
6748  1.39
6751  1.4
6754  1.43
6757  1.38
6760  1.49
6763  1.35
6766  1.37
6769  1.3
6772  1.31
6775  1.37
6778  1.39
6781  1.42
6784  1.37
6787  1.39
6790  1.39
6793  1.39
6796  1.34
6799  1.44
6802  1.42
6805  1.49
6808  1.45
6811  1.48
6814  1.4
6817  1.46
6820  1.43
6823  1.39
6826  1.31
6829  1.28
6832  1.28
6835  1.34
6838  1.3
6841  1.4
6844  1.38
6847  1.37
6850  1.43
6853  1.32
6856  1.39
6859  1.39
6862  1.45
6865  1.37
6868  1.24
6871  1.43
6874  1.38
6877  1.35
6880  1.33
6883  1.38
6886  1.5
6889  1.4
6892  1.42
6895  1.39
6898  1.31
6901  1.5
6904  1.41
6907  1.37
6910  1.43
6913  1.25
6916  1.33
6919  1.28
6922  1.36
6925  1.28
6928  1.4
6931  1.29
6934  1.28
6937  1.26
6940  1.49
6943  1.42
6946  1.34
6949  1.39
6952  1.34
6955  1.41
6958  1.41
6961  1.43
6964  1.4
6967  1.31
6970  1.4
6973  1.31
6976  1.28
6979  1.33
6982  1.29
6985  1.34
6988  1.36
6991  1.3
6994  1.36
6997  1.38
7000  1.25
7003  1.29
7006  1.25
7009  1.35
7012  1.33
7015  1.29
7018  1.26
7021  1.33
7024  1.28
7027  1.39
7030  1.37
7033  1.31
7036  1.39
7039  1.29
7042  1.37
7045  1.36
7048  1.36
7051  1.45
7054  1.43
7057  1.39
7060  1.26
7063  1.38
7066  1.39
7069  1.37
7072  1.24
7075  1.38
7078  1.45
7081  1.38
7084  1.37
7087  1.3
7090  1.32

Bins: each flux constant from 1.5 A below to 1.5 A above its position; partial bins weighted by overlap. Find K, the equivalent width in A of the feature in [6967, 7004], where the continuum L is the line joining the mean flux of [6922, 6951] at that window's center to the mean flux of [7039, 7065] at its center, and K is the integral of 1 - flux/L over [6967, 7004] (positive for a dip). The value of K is 0.9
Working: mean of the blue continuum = 1.35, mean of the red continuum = 1.37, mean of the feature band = 1.32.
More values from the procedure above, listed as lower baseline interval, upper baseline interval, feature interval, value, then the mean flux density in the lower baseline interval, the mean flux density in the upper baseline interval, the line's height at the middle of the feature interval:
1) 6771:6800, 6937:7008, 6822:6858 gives 0.6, 1.38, 1.35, 1.37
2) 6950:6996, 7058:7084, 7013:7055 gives 0.3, 1.35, 1.36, 1.36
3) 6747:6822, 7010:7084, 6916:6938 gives 1.0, 1.4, 1.35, 1.38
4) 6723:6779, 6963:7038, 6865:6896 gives -0.4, 1.4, 1.33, 1.36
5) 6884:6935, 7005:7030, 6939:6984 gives -0.9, 1.37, 1.31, 1.34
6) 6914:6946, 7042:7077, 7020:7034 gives 0.2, 1.34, 1.37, 1.36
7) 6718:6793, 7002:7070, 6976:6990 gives 0.3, 1.4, 1.34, 1.35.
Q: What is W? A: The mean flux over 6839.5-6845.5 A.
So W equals 1.39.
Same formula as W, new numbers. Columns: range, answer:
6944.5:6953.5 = 1.36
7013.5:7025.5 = 1.29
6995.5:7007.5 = 1.29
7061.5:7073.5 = 1.34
